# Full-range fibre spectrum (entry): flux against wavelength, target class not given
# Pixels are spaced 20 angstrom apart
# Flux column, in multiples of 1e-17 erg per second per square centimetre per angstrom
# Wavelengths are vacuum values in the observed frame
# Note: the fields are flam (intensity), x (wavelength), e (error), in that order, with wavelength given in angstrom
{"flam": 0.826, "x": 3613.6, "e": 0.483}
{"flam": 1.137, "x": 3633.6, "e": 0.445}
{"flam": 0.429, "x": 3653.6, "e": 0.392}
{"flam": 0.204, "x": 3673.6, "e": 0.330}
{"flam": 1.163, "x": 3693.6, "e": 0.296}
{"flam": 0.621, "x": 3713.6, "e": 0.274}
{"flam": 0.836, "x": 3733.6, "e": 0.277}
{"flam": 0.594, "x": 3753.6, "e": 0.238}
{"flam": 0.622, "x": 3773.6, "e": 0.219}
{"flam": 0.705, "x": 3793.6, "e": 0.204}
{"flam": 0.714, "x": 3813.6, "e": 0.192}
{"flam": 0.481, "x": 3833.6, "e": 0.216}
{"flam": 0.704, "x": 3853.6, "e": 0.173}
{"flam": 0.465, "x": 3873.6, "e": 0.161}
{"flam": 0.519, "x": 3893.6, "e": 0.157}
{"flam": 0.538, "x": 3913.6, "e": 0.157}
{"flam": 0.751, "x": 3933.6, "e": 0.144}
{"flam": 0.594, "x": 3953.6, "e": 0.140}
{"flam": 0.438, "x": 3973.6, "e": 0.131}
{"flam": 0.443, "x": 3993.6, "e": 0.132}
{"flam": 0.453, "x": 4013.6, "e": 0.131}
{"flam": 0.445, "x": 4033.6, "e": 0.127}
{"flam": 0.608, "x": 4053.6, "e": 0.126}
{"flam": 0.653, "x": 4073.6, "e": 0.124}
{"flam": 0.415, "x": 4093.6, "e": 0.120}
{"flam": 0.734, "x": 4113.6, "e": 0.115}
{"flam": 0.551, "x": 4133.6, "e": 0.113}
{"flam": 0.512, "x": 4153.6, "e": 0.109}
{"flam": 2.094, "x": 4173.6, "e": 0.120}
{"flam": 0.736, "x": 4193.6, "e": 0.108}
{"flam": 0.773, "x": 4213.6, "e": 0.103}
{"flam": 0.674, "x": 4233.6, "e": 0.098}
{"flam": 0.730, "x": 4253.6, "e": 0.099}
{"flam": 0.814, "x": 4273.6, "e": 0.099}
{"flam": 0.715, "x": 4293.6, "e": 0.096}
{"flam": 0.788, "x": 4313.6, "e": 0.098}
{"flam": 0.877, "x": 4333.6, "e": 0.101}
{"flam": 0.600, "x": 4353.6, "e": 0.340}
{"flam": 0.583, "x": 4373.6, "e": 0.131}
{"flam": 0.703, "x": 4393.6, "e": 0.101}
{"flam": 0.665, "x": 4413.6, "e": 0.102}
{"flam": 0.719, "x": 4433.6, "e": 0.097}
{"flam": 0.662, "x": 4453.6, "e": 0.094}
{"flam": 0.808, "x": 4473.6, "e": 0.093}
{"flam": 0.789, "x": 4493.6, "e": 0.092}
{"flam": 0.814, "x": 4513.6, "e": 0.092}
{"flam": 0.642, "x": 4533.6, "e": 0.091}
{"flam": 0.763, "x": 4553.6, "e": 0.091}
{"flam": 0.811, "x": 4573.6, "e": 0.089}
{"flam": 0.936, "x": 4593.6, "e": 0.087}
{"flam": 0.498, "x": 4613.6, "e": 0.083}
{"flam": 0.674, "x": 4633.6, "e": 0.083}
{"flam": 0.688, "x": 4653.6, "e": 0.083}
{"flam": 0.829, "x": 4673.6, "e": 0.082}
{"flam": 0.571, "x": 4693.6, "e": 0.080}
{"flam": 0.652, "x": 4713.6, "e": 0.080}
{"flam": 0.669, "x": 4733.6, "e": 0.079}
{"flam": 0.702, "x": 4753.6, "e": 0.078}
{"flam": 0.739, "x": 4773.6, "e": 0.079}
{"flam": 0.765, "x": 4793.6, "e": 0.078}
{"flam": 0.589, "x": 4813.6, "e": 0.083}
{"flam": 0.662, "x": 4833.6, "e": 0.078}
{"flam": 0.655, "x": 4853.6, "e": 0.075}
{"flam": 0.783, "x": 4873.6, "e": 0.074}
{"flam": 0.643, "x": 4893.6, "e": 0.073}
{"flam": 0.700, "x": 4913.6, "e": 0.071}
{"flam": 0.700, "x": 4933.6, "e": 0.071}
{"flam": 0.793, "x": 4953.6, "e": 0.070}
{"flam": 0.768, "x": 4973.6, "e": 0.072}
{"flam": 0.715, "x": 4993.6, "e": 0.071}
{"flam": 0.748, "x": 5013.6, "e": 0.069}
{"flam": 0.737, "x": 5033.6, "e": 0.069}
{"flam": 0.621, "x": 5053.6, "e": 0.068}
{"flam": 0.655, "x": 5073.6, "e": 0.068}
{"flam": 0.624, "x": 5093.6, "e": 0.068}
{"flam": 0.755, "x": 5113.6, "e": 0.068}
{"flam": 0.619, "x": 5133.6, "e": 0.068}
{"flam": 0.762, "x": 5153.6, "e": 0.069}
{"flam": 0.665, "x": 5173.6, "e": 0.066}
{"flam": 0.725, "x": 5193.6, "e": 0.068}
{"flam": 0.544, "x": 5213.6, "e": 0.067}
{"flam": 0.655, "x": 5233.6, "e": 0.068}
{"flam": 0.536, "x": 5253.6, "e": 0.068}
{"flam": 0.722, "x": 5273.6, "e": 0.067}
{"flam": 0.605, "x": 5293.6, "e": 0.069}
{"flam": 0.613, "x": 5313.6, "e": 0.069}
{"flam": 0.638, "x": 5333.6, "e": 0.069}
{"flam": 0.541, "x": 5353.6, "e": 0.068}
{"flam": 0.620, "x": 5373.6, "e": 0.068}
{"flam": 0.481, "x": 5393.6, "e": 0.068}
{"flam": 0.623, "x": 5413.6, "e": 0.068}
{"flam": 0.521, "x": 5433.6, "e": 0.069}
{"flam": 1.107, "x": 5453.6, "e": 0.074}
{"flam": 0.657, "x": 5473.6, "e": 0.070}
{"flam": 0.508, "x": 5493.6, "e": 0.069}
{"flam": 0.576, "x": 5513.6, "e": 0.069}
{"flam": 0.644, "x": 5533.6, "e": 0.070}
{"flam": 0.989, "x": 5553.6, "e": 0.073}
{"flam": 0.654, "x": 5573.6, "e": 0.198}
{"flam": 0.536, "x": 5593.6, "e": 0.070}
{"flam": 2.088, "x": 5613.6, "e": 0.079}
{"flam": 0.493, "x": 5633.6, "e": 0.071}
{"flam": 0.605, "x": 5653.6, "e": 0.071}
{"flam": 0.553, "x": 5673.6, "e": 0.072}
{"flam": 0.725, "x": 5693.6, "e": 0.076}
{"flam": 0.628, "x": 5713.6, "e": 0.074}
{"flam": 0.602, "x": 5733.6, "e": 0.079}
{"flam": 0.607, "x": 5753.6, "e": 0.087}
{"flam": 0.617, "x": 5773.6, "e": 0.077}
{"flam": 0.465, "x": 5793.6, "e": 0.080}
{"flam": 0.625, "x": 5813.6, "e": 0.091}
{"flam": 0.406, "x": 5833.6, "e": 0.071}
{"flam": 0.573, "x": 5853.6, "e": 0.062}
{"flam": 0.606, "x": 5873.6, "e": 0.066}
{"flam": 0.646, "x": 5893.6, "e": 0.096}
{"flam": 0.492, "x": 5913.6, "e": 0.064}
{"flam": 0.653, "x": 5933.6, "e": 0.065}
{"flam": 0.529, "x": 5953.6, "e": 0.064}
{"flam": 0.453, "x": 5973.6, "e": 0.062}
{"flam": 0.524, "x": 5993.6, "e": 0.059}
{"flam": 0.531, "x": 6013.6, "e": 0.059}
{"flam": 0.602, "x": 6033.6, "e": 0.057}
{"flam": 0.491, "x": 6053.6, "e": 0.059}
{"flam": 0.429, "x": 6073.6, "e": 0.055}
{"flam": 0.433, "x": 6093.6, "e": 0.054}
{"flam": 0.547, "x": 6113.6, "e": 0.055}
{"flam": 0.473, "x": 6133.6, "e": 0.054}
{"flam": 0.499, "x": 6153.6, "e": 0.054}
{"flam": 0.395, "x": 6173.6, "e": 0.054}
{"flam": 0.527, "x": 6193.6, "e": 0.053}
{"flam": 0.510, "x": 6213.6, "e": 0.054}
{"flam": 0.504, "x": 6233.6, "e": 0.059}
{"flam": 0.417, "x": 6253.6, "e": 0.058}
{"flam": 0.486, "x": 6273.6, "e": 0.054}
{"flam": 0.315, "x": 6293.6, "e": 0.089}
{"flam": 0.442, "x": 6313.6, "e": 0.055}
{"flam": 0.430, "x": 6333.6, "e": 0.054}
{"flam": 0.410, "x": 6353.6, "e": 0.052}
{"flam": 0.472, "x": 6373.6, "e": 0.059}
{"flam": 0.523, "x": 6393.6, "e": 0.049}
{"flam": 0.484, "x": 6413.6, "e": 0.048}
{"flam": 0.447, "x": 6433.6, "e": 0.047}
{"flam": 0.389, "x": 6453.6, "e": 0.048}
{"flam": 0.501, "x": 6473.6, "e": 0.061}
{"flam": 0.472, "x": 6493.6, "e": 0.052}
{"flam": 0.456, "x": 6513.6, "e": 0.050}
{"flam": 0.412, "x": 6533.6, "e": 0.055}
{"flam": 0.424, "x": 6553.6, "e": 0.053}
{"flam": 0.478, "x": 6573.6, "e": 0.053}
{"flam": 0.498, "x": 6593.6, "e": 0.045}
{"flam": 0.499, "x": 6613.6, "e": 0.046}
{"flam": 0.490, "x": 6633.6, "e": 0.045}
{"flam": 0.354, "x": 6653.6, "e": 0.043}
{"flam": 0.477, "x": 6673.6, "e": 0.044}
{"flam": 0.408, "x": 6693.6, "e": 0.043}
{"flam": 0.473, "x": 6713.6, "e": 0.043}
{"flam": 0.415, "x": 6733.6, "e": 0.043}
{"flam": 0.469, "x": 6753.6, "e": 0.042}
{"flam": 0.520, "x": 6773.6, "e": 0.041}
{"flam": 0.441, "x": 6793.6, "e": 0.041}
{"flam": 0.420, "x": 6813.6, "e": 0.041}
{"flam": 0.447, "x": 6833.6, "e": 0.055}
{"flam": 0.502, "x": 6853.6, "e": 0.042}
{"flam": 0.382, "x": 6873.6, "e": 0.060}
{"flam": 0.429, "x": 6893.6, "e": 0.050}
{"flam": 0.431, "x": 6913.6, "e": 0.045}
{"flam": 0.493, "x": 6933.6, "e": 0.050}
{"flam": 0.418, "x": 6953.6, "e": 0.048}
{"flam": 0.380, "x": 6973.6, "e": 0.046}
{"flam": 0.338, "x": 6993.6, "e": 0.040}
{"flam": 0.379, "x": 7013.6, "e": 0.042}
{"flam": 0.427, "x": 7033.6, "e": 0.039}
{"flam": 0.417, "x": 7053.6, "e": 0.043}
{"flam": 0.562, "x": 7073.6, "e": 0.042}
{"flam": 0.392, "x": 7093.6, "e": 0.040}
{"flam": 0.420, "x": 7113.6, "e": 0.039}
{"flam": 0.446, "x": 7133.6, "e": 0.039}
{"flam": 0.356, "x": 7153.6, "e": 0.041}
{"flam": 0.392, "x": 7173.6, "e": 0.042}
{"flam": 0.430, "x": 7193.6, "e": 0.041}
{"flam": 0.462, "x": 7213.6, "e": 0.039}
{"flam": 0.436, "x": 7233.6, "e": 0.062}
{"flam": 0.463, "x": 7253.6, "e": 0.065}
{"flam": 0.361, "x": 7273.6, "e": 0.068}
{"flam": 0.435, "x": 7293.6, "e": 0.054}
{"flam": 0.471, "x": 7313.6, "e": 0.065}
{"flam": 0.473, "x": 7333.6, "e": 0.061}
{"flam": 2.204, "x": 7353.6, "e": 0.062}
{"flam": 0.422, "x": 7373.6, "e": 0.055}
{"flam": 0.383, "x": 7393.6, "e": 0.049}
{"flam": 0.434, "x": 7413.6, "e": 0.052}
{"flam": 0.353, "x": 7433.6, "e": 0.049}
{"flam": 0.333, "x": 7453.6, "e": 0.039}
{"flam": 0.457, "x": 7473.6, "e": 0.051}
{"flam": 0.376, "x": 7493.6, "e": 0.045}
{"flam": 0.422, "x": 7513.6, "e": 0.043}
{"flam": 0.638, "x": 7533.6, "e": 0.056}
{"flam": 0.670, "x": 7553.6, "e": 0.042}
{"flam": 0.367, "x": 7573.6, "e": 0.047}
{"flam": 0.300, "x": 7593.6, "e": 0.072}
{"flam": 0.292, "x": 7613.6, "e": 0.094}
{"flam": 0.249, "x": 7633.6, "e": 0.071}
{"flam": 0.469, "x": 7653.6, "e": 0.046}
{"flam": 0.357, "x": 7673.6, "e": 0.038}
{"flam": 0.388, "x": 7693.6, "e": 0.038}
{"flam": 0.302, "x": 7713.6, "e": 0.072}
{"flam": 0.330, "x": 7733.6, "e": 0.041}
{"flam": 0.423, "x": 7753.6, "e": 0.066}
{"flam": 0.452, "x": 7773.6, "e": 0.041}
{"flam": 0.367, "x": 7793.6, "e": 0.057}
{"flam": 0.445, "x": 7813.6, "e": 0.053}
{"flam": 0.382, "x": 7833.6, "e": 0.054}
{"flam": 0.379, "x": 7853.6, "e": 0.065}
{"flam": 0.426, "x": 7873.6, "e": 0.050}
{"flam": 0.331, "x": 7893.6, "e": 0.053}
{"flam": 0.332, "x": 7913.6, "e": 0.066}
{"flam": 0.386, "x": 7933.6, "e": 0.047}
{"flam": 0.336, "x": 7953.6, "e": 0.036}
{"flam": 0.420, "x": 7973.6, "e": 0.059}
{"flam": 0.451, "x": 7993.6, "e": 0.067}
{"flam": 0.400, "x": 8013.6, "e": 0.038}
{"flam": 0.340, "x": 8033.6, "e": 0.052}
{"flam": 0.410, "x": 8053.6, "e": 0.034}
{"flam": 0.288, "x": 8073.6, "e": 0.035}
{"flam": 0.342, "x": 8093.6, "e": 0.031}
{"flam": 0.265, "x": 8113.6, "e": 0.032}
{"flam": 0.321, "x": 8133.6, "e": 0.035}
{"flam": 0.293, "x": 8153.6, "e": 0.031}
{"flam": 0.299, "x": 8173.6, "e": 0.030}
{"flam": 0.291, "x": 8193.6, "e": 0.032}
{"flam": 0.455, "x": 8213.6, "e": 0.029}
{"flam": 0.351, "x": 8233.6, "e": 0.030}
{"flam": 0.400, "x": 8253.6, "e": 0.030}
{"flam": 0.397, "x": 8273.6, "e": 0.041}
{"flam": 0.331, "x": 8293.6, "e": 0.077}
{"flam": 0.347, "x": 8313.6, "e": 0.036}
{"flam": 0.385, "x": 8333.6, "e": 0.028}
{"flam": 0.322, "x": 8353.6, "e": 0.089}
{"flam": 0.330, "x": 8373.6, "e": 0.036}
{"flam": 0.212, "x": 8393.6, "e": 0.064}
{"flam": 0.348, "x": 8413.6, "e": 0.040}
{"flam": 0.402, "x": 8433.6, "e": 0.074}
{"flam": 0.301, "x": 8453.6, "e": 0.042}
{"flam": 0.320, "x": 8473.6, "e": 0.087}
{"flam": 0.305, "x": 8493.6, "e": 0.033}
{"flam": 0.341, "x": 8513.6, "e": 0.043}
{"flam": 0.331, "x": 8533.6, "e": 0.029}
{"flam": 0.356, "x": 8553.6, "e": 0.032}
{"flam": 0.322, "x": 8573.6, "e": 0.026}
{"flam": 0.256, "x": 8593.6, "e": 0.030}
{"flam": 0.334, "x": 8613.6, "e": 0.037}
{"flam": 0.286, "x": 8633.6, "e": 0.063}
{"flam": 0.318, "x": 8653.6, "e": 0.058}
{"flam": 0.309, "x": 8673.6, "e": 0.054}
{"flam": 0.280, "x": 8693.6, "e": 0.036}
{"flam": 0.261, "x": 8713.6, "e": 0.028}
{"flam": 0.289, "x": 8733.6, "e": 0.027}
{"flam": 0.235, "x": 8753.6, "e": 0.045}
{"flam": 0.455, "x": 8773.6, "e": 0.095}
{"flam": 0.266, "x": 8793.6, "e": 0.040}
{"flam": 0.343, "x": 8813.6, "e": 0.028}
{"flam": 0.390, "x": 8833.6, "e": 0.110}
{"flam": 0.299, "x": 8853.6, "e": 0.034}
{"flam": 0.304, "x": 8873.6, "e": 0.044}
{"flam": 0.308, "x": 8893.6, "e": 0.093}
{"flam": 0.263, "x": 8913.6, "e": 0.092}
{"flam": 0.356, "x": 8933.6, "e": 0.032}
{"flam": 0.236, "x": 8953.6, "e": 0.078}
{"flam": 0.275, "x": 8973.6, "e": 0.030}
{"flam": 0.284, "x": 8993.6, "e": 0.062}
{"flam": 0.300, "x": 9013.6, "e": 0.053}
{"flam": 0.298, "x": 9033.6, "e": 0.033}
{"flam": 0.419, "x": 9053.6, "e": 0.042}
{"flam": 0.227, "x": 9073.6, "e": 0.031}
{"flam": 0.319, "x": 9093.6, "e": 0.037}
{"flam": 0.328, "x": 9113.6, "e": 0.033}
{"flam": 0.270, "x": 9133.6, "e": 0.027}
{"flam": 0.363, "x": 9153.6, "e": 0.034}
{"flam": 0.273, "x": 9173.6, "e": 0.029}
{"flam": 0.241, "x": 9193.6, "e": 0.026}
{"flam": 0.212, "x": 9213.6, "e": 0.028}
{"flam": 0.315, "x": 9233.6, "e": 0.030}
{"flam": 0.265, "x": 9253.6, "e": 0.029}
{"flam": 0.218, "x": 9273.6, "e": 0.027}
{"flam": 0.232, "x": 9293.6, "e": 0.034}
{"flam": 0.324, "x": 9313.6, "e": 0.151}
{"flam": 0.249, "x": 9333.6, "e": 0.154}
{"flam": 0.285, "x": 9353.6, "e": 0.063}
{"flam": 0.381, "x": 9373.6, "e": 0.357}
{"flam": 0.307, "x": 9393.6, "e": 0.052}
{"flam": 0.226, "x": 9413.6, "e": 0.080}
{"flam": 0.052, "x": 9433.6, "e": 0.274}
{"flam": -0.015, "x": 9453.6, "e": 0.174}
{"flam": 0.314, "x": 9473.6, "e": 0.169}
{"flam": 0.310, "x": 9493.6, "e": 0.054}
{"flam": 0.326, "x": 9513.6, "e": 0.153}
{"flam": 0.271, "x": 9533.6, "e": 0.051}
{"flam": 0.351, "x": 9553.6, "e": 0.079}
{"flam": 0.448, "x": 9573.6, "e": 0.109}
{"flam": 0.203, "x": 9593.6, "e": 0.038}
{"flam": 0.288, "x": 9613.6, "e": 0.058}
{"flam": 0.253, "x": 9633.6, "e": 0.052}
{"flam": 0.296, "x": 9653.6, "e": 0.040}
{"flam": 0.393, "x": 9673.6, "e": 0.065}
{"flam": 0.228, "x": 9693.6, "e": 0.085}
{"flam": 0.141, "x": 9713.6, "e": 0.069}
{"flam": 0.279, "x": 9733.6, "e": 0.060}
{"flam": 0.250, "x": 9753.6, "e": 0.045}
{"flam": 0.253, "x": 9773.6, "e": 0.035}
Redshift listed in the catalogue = 0.12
